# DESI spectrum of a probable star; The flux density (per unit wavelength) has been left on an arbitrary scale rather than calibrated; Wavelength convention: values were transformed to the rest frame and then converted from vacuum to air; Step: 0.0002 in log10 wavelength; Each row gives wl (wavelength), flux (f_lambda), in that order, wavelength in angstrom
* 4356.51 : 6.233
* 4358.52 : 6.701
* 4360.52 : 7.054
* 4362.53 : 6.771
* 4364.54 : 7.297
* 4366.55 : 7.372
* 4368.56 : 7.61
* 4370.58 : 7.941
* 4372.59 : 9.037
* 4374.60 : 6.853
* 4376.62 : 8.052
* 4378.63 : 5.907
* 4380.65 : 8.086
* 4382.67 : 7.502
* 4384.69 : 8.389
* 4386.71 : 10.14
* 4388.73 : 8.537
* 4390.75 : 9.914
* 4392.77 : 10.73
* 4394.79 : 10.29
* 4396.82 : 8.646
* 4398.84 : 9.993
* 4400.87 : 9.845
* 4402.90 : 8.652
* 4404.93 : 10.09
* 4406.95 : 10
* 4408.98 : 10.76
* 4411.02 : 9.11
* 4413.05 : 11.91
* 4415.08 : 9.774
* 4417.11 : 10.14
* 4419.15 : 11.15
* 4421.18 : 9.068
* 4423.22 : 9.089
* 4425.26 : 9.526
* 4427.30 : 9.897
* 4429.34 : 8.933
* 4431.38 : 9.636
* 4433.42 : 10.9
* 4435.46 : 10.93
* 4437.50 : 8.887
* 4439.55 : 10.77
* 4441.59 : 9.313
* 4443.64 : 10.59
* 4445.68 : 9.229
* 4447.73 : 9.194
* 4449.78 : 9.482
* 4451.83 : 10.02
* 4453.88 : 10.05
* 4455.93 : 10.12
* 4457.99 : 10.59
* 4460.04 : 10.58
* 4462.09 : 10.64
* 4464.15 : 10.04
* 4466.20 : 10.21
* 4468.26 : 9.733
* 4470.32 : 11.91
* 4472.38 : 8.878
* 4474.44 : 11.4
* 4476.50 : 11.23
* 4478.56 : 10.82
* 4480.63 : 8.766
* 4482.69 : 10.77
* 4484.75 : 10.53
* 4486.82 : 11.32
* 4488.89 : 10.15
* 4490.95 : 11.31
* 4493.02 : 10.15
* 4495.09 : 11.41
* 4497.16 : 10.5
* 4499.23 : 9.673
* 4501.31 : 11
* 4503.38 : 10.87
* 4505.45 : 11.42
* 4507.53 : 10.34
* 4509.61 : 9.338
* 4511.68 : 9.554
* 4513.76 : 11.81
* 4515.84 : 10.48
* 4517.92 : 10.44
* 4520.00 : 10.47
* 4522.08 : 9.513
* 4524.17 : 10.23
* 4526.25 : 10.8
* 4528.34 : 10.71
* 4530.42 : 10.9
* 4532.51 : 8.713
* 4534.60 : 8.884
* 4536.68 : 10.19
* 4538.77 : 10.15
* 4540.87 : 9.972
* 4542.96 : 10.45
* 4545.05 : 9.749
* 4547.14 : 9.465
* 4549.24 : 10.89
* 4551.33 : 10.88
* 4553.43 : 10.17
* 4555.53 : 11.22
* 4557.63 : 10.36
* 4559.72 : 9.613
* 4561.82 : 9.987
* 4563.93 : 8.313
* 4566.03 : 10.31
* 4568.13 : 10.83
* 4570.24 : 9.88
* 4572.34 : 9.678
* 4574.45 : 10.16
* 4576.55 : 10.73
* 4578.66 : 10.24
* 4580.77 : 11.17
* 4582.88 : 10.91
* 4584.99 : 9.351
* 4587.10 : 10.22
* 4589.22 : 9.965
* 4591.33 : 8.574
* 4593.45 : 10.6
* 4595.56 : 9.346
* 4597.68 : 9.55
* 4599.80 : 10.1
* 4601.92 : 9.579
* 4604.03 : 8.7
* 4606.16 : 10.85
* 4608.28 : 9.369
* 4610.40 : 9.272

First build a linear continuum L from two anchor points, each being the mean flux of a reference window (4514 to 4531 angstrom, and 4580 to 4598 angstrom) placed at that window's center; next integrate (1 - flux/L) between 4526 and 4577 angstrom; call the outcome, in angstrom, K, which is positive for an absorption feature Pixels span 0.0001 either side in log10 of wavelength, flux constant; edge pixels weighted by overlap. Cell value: 0.79 angstrom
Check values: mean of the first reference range 10.5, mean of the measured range 10.1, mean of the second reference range 9.96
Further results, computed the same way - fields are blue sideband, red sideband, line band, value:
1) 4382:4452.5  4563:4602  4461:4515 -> -3.70 angstrom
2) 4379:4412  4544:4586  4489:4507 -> -1.61 angstrom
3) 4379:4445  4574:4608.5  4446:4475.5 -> -1.26 angstrom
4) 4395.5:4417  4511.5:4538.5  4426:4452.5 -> 0.43 angstrom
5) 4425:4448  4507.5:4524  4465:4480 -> -0.77 angstrom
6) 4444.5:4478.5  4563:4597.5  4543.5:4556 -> -0.36 angstrom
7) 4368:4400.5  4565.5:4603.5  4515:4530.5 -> -1.29 angstrom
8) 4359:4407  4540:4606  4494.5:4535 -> -3.40 angstrom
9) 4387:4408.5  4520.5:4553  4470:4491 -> -1.31 angstrom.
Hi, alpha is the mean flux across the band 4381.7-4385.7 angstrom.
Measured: 7.95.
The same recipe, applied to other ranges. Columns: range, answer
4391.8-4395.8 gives 10.5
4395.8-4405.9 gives 9.43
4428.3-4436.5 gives 10.1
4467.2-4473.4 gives 10.2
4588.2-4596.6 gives 9.63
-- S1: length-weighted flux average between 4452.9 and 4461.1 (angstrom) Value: 10.3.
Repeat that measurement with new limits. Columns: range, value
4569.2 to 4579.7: 10.1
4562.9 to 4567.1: 9.34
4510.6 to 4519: 10.6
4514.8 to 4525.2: 10.2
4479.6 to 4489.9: 10.3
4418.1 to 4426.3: 9.7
